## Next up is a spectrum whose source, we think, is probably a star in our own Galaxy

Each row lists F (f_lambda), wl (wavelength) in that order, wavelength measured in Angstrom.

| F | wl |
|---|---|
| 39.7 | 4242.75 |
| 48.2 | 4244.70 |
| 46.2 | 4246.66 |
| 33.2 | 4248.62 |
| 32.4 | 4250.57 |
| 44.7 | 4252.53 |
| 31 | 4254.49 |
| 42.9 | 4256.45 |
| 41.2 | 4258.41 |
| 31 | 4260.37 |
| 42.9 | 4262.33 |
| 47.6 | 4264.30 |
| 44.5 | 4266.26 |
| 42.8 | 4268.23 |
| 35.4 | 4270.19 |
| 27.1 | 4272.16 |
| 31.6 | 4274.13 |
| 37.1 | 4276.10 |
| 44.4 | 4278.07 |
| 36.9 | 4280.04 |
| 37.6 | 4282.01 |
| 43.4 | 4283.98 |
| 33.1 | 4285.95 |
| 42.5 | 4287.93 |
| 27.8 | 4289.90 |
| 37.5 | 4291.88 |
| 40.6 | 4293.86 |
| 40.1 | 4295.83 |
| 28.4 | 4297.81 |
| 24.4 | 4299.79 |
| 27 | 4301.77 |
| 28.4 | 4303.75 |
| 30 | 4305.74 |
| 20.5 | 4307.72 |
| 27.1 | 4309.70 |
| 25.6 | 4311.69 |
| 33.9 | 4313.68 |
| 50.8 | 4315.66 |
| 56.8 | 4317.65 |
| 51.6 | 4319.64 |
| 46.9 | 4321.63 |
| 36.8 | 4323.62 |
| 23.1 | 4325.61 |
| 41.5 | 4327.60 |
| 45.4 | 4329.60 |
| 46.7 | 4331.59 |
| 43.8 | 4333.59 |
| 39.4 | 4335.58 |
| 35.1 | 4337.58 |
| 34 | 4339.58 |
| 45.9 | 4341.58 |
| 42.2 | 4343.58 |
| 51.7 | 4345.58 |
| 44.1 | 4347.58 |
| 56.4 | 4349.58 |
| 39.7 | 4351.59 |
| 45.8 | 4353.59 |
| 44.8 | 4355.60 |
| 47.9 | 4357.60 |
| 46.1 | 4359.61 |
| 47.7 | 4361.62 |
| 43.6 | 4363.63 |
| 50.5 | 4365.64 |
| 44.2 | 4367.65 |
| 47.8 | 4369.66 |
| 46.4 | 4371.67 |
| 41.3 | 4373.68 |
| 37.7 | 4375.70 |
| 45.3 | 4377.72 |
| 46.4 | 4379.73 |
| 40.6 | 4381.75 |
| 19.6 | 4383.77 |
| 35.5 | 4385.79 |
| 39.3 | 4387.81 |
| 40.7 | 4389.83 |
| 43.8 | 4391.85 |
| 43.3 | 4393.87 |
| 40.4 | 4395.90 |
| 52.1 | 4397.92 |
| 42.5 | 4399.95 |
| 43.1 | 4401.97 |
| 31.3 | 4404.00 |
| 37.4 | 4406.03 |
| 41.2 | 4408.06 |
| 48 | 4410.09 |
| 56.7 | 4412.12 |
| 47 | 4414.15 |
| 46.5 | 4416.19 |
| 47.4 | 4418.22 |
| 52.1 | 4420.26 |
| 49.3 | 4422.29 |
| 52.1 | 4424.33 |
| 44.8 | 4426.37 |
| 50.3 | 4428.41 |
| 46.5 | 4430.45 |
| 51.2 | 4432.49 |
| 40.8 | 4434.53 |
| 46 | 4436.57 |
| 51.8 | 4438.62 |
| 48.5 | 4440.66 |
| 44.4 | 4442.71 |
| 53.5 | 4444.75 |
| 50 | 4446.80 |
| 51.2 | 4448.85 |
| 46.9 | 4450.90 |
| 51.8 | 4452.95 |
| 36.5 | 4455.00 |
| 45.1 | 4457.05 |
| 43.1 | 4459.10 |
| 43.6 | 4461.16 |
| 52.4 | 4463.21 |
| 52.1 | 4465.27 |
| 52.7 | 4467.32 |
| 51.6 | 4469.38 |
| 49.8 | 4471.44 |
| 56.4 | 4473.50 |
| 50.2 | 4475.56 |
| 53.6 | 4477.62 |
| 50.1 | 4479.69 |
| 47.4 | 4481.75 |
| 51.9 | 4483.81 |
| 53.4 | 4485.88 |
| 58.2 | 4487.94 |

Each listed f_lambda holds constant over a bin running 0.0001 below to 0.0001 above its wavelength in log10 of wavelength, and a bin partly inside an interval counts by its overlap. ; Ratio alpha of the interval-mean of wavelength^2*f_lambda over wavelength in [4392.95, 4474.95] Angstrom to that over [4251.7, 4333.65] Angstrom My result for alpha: 1.4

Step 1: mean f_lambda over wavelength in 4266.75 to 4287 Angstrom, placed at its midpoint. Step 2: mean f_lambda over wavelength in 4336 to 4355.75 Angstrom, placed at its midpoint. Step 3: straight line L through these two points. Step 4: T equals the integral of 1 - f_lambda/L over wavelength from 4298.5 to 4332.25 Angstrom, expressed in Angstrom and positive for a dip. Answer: 4.03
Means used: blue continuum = 37.1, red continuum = 43.8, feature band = 36.1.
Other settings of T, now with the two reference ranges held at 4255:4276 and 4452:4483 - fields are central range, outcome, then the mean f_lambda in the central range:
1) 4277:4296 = 0.6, 38.3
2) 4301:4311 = 3.5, 26.6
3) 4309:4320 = 0.1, 40.7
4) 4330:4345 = 0.3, 41.5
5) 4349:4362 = -1.0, 46.6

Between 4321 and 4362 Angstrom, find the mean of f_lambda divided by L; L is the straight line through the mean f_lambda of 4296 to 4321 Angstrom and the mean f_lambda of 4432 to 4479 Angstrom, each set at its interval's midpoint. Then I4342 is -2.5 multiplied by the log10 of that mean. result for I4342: -0.15 mag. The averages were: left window 34.1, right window 48.8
